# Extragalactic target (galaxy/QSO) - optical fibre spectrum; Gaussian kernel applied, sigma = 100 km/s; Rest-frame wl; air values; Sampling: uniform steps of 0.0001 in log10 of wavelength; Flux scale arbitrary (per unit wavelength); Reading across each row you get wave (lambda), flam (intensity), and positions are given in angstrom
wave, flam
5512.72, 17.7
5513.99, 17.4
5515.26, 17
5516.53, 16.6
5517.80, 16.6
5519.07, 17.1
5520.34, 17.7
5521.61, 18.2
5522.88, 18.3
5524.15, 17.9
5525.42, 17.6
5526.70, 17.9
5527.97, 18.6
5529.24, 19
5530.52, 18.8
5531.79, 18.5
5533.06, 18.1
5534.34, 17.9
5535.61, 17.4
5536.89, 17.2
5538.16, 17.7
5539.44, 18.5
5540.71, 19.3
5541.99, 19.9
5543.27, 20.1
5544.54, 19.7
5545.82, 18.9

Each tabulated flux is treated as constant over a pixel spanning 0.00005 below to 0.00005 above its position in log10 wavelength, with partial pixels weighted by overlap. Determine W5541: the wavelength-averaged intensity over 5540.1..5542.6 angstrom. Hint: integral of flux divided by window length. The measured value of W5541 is 19.6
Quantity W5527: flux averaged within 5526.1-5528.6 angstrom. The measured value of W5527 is 18.3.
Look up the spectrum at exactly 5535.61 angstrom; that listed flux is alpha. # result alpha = 17.4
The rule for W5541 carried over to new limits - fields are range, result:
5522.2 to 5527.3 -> 17.9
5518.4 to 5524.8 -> 17.9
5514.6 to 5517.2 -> 16.8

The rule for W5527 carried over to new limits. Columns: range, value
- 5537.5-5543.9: 19.1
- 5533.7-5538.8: 17.5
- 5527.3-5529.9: 18.8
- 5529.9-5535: 18.3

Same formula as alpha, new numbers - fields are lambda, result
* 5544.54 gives 19.7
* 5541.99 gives 19.9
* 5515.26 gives 17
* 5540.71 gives 19.3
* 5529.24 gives 19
